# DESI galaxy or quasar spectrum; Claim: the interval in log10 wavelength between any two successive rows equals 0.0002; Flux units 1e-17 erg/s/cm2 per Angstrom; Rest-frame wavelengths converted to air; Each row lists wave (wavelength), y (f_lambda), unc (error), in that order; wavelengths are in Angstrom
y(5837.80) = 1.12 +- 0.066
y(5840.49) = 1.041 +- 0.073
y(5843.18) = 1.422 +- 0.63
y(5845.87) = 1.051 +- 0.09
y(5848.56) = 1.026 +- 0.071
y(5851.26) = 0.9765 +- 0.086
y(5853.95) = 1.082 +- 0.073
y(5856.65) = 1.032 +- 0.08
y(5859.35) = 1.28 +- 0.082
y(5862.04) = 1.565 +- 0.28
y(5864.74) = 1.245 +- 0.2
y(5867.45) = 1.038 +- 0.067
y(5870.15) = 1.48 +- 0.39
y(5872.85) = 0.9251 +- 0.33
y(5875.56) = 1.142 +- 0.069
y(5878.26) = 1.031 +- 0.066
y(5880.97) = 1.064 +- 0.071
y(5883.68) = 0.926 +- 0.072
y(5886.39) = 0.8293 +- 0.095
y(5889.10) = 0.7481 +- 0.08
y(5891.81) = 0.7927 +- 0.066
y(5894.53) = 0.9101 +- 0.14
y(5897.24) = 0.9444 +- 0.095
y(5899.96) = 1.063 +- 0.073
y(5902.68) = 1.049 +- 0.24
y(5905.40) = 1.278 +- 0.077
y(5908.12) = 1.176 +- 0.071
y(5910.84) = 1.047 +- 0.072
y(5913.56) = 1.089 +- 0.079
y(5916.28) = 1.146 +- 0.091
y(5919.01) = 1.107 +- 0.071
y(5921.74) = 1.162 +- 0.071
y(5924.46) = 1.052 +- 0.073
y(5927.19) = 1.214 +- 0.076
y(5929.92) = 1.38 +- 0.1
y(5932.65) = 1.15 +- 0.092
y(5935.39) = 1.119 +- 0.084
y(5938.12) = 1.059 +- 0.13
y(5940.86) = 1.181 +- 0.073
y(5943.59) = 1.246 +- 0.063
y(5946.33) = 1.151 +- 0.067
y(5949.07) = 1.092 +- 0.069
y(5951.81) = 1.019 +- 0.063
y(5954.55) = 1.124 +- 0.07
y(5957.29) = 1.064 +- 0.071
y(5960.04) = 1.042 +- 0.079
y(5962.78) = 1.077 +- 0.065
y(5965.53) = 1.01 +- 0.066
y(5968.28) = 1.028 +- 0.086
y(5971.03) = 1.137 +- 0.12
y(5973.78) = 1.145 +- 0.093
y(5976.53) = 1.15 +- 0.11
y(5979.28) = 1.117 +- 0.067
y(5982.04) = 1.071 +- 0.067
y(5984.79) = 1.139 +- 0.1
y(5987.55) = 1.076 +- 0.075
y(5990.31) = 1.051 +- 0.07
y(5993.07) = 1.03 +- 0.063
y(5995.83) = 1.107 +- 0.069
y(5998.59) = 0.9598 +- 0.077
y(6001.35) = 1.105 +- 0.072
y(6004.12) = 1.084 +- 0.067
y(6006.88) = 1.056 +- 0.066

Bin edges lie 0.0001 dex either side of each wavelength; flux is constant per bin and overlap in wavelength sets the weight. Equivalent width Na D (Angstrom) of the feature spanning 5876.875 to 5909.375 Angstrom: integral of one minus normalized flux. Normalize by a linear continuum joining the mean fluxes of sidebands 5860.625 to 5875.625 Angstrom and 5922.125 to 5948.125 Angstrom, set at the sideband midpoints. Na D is 6.2 Angstrom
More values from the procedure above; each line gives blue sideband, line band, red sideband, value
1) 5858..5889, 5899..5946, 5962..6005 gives -1.93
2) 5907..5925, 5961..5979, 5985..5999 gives -0.29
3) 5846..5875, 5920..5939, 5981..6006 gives -0.87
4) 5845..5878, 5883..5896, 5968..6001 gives 3.42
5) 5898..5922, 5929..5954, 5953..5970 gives -1.58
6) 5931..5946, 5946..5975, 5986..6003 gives 0.99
